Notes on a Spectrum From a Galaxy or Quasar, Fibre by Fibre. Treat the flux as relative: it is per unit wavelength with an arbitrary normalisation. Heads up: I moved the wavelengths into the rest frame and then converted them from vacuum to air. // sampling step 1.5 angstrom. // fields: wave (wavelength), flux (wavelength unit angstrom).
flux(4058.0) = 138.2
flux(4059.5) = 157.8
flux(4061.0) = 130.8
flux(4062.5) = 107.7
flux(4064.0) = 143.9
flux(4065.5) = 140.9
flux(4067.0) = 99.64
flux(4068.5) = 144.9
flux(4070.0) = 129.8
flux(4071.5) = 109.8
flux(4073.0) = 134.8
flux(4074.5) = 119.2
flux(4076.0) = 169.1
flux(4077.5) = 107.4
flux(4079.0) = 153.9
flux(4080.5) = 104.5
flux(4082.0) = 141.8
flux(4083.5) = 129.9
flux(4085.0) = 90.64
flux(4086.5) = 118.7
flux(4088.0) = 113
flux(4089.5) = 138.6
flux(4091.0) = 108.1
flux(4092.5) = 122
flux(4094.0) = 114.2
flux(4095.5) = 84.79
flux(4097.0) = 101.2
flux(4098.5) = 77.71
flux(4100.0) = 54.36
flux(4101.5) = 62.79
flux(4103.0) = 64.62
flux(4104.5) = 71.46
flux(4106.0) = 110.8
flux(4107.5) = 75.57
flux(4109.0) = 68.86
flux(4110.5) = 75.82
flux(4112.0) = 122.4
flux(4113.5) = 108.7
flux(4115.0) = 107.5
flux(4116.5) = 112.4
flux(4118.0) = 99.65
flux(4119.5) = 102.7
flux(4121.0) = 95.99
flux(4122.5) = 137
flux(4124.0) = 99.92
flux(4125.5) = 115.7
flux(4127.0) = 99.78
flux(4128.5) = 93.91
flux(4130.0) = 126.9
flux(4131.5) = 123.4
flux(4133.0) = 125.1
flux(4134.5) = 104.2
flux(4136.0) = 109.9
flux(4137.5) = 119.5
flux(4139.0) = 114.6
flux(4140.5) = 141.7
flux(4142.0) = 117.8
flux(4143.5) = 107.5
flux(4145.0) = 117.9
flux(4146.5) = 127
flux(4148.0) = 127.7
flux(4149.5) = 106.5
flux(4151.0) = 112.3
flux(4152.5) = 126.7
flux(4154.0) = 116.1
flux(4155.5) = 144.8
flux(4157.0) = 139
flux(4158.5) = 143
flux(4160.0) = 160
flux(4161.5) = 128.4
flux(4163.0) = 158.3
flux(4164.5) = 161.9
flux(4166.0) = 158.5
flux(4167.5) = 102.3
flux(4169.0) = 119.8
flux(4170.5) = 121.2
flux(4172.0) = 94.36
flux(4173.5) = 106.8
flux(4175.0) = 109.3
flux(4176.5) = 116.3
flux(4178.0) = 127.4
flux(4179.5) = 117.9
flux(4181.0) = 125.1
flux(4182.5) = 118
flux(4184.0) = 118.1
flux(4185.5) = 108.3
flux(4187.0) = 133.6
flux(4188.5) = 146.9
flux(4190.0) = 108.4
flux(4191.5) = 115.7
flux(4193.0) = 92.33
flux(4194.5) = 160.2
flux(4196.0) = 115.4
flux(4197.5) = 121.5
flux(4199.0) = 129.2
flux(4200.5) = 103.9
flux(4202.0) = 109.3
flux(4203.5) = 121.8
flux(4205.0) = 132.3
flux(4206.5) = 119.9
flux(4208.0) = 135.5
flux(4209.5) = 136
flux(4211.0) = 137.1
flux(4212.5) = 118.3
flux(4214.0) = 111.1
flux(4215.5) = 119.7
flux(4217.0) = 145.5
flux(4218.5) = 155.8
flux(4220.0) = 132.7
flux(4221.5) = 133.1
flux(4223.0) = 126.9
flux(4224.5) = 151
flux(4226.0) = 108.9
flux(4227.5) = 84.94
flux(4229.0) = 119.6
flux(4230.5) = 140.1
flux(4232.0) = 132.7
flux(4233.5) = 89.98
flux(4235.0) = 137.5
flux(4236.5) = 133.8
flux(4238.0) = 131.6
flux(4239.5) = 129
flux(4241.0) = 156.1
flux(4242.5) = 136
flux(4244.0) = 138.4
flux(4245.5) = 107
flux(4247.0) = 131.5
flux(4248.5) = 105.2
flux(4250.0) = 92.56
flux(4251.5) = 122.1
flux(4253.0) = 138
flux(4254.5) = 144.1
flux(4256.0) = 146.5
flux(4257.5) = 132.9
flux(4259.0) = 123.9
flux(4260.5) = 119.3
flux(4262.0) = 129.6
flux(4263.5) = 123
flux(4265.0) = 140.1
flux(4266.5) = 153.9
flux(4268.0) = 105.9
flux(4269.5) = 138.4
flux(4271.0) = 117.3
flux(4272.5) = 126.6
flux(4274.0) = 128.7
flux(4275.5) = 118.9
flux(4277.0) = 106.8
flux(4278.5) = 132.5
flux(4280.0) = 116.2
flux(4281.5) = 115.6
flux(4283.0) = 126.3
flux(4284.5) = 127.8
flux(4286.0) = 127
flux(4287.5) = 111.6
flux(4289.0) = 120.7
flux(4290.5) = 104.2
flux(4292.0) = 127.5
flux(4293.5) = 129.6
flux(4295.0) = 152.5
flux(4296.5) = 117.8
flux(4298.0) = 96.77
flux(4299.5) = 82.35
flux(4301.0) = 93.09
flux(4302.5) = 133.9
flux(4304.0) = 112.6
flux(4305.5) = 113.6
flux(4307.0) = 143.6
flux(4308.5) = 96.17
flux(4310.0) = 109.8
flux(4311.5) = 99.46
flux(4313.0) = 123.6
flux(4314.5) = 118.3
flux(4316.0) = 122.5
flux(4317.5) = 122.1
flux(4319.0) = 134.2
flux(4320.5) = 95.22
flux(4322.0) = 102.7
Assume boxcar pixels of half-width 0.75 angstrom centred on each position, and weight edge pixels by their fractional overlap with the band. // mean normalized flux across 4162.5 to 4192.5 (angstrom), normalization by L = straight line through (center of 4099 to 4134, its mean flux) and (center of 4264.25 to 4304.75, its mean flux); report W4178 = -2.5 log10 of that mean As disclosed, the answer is -0.158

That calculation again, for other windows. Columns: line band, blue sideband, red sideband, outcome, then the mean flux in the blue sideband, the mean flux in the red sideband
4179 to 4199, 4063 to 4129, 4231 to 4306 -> -0.048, 109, 124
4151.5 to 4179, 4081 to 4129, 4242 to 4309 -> -0.193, 101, 122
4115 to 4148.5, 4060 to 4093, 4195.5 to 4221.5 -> 0.106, 126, 126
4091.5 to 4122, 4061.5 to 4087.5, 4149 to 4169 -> 0.370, 126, 135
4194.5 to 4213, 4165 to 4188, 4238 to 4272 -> -0.021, 119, 129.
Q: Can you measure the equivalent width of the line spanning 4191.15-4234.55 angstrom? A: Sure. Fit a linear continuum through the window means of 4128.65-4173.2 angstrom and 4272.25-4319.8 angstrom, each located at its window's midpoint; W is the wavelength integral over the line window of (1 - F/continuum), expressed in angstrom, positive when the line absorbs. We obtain -0.7 angstrom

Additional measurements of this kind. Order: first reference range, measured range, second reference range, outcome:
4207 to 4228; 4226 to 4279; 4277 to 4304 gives -0.99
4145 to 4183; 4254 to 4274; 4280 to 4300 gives -1.70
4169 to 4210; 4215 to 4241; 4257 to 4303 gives -1.70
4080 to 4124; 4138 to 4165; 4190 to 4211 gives -4.47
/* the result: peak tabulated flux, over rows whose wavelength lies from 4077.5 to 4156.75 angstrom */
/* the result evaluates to 153.9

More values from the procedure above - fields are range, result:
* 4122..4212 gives 161.9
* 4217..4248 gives 156.1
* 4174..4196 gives 160.2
